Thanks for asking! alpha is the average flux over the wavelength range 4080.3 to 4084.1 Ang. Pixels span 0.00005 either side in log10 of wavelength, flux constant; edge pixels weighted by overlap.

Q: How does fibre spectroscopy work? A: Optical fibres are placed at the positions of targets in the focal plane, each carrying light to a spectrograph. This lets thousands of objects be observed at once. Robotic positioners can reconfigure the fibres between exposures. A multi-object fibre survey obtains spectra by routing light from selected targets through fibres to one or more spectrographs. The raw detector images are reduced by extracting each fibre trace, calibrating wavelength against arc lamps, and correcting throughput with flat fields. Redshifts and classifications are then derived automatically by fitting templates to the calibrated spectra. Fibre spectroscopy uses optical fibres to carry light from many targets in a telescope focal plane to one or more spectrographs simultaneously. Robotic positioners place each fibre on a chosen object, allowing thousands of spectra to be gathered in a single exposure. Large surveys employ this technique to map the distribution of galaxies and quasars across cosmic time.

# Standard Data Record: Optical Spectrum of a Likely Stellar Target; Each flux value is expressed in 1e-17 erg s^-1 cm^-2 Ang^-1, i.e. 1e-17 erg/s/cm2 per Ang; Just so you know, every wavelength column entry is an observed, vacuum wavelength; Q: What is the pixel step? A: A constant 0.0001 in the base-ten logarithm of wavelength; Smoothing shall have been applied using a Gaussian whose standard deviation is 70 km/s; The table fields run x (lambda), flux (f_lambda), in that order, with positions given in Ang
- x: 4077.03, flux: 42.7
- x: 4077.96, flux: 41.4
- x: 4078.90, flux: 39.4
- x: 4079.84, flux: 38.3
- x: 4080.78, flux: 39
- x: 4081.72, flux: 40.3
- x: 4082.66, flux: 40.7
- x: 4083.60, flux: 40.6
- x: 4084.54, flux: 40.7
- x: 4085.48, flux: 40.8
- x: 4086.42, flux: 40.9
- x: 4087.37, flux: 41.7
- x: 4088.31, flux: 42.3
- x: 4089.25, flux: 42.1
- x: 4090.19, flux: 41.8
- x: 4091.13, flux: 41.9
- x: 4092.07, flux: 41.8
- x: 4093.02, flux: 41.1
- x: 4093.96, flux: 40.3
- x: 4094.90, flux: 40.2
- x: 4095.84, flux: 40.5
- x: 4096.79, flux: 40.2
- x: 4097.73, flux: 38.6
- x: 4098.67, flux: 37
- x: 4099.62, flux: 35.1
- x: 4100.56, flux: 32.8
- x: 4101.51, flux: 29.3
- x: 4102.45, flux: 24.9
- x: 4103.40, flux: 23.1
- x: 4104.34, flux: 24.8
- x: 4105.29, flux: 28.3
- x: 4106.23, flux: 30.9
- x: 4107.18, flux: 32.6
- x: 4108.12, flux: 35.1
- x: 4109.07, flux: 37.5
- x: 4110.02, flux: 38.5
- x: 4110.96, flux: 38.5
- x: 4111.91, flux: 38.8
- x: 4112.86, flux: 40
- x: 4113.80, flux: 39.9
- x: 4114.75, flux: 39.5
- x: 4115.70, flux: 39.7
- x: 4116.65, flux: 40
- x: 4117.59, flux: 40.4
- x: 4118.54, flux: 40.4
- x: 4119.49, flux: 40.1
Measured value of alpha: 40.1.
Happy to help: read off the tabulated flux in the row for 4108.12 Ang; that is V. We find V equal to 35.1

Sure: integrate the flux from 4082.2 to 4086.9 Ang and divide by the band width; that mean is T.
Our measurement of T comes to 40.7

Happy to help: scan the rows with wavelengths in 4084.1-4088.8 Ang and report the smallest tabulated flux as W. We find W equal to 40.7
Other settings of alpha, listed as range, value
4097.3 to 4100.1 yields 36.9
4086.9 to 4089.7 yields 42.1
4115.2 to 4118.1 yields 40.1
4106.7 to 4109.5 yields 35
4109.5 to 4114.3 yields 39.1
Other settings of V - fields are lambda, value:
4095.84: 40.5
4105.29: 28.3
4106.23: 30.9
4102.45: 24.9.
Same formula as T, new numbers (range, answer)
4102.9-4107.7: 28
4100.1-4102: 30.9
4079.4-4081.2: 38.6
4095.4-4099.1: 39.1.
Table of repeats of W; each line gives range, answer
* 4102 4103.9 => 23.1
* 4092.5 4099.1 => 37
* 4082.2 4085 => 40.6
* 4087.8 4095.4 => 40.2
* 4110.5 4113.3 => 38.5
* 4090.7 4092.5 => 41.8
